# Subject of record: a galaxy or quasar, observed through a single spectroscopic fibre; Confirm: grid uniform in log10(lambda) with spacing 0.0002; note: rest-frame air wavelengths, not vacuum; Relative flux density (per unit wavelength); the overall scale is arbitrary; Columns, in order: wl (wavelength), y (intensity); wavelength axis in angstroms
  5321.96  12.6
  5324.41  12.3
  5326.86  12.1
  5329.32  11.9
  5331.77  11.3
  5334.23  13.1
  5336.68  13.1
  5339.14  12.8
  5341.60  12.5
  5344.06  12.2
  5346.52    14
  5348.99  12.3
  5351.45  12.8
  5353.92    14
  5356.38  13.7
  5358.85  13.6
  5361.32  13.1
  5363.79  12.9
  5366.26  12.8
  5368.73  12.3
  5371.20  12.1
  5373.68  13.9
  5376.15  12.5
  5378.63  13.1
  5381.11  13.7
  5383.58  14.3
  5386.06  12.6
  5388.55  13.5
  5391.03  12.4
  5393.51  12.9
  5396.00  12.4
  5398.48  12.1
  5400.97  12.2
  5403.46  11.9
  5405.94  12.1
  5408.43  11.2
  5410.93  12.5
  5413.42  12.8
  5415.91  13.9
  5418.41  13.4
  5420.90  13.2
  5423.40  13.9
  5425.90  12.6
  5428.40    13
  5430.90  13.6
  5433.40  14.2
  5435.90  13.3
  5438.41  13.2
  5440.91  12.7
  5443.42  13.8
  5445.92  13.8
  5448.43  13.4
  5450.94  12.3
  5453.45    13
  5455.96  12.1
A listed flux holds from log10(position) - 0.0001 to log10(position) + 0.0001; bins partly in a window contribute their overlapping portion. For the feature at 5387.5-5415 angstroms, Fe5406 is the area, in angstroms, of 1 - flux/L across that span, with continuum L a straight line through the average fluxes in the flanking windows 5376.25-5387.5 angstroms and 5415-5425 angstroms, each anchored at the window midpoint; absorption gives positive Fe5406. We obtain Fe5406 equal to 2.2 angstroms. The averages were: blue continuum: 13.3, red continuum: 13.5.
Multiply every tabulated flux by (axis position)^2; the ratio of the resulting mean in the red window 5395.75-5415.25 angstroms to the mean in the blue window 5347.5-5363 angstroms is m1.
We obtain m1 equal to 0.94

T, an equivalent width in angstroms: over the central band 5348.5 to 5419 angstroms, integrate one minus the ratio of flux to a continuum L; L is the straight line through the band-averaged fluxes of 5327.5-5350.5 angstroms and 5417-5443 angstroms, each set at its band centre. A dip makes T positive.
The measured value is 0.4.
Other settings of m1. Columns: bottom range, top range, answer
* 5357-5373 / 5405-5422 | 1.01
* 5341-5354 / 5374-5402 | 1.02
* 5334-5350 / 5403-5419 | 1.00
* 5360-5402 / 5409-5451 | 1.05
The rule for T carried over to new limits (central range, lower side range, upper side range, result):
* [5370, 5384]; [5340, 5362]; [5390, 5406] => -0.60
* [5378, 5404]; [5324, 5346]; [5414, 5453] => 0.19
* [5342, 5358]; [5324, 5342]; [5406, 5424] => -0.83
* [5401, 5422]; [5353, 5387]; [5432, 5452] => 1.08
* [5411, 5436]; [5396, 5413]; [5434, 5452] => -1.37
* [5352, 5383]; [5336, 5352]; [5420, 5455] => -0.57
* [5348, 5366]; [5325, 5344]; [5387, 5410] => -1.22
